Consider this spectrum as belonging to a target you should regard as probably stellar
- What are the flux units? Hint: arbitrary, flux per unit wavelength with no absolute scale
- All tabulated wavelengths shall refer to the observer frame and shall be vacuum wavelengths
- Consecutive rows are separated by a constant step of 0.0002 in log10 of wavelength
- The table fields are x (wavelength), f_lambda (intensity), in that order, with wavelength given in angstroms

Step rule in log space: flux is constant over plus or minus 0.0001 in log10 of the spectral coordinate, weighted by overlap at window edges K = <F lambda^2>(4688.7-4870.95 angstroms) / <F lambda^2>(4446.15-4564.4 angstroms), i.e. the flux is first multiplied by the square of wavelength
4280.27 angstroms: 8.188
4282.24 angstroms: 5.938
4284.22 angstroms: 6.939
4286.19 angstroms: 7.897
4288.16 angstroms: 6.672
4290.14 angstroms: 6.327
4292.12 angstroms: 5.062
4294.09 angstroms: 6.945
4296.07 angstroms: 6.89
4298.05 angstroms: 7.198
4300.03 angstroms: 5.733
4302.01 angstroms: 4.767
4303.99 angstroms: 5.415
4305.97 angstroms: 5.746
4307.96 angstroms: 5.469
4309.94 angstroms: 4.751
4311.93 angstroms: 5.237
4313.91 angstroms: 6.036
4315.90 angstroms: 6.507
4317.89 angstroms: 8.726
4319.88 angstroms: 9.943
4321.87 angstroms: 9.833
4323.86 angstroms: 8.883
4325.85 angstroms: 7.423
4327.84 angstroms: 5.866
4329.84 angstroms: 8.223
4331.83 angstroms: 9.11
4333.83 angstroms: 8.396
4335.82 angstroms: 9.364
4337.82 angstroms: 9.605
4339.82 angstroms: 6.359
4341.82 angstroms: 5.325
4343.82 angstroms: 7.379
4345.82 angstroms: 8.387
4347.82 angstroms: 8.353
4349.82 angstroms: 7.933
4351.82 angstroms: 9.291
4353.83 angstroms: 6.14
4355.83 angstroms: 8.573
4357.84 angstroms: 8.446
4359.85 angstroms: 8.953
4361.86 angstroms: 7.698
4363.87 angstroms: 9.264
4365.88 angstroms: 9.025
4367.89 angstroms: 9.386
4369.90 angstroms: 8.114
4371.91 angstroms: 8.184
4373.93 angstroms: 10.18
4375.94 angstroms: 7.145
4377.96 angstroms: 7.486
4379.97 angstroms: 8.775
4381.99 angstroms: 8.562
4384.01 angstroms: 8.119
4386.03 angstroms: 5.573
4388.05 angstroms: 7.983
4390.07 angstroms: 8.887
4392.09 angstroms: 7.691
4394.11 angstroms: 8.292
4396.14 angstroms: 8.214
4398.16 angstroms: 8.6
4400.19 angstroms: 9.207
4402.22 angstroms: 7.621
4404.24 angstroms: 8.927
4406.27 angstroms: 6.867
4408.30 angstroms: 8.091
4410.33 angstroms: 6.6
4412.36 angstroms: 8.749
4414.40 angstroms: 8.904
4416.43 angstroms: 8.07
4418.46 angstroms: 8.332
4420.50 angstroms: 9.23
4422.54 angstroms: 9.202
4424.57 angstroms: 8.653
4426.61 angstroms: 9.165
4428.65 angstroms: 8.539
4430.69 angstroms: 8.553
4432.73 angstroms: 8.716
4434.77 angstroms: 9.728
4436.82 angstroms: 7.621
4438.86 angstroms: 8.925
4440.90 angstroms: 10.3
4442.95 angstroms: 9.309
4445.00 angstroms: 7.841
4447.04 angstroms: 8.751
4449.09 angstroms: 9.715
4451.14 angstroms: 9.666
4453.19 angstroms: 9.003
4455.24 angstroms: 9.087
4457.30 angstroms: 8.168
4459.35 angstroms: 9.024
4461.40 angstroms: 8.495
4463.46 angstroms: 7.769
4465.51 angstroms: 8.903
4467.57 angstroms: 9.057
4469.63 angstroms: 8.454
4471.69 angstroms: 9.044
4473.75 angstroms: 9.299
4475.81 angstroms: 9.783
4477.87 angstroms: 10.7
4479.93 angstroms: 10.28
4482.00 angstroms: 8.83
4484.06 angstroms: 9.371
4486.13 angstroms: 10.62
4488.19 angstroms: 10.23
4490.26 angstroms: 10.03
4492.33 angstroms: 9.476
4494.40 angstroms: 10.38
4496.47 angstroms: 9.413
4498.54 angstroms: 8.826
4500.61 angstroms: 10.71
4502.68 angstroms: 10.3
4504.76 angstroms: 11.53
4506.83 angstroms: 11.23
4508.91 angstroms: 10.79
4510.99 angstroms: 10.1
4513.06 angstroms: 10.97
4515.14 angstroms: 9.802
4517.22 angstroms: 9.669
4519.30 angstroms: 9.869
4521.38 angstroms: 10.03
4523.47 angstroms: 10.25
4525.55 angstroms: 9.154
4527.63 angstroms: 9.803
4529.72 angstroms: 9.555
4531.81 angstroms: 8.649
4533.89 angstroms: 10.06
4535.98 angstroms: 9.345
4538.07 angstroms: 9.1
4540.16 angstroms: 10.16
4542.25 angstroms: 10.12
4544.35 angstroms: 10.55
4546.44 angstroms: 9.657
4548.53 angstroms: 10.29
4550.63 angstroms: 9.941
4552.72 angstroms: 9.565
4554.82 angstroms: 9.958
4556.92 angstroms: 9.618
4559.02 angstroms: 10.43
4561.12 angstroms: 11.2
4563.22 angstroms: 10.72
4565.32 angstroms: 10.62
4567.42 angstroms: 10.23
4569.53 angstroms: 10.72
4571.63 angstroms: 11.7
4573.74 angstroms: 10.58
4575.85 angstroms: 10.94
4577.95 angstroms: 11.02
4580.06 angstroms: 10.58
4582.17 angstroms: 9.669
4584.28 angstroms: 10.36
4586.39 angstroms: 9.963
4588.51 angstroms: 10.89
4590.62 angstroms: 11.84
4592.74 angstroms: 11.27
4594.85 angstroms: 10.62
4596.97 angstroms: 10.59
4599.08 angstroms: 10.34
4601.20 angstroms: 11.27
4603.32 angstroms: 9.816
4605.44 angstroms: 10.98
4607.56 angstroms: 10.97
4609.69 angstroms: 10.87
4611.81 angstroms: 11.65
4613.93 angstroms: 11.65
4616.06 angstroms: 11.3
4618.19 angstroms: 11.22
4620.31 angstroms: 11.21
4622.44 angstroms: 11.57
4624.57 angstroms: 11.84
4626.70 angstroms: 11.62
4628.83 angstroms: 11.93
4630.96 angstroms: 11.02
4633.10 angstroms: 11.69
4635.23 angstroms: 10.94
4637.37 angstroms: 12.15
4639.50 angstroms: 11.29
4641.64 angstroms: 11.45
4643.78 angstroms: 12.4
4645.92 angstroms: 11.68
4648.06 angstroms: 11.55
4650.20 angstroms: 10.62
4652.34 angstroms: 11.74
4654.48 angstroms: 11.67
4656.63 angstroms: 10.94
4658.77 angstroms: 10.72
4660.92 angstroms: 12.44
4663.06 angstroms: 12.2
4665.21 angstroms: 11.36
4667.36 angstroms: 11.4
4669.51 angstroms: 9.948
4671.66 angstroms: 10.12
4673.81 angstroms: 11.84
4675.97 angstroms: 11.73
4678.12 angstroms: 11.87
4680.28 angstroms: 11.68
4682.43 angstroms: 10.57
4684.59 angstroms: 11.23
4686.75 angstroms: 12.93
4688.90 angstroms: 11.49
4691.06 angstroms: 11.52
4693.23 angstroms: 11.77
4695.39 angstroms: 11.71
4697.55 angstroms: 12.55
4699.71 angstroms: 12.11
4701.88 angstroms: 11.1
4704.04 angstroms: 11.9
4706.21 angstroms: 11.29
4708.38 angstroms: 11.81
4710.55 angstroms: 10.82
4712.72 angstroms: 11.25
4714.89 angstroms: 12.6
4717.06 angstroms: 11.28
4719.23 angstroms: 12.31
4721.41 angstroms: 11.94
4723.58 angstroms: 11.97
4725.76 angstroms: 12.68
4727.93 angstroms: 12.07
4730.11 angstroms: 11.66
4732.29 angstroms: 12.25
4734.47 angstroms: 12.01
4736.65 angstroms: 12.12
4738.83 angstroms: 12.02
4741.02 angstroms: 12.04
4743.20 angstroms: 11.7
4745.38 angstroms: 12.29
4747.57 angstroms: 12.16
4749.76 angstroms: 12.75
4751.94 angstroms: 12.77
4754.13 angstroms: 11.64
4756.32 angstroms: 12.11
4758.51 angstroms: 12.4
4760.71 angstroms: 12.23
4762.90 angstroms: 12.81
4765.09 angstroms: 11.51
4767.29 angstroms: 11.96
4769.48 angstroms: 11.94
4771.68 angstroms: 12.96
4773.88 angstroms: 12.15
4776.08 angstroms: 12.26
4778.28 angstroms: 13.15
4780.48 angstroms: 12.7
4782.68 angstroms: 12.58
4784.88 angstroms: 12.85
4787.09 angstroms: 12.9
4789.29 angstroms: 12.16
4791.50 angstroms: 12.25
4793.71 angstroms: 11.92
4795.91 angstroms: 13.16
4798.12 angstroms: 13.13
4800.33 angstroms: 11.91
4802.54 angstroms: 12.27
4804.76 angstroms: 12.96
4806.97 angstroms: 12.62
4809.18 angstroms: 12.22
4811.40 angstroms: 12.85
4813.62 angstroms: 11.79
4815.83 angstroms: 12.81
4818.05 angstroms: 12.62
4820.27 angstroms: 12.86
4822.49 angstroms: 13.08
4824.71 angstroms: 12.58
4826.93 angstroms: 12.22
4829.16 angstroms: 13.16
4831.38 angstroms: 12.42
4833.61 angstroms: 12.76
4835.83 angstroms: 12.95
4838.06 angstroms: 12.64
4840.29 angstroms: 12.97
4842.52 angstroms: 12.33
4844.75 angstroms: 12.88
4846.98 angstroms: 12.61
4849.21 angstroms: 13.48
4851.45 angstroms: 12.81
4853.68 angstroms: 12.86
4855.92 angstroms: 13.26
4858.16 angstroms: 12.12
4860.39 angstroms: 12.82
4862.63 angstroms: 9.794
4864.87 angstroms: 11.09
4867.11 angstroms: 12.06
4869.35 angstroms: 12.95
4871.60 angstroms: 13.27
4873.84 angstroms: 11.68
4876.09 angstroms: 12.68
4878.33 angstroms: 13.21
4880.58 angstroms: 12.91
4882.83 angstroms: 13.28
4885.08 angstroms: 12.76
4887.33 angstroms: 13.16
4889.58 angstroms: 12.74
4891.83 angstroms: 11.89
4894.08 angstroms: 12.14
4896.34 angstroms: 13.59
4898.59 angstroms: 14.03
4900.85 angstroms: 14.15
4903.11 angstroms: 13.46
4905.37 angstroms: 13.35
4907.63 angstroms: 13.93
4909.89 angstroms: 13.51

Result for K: 1.42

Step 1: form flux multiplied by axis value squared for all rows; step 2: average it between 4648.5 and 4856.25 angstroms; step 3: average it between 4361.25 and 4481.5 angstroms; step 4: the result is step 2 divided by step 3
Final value 1.6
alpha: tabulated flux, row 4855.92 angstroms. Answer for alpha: 13.26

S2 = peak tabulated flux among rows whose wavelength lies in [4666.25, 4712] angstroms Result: 12.93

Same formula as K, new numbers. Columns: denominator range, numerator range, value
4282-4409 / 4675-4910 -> 1.97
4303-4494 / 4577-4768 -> 1.55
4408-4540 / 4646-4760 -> 1.39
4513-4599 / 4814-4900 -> 1.41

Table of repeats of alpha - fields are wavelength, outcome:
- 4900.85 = 14.15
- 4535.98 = 9.345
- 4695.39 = 11.71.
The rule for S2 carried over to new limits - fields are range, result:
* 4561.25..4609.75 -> 11.84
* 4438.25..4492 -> 10.7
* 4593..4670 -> 12.44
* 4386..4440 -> 9.728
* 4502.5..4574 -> 11.7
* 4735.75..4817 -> 13.16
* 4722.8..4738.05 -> 12.68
